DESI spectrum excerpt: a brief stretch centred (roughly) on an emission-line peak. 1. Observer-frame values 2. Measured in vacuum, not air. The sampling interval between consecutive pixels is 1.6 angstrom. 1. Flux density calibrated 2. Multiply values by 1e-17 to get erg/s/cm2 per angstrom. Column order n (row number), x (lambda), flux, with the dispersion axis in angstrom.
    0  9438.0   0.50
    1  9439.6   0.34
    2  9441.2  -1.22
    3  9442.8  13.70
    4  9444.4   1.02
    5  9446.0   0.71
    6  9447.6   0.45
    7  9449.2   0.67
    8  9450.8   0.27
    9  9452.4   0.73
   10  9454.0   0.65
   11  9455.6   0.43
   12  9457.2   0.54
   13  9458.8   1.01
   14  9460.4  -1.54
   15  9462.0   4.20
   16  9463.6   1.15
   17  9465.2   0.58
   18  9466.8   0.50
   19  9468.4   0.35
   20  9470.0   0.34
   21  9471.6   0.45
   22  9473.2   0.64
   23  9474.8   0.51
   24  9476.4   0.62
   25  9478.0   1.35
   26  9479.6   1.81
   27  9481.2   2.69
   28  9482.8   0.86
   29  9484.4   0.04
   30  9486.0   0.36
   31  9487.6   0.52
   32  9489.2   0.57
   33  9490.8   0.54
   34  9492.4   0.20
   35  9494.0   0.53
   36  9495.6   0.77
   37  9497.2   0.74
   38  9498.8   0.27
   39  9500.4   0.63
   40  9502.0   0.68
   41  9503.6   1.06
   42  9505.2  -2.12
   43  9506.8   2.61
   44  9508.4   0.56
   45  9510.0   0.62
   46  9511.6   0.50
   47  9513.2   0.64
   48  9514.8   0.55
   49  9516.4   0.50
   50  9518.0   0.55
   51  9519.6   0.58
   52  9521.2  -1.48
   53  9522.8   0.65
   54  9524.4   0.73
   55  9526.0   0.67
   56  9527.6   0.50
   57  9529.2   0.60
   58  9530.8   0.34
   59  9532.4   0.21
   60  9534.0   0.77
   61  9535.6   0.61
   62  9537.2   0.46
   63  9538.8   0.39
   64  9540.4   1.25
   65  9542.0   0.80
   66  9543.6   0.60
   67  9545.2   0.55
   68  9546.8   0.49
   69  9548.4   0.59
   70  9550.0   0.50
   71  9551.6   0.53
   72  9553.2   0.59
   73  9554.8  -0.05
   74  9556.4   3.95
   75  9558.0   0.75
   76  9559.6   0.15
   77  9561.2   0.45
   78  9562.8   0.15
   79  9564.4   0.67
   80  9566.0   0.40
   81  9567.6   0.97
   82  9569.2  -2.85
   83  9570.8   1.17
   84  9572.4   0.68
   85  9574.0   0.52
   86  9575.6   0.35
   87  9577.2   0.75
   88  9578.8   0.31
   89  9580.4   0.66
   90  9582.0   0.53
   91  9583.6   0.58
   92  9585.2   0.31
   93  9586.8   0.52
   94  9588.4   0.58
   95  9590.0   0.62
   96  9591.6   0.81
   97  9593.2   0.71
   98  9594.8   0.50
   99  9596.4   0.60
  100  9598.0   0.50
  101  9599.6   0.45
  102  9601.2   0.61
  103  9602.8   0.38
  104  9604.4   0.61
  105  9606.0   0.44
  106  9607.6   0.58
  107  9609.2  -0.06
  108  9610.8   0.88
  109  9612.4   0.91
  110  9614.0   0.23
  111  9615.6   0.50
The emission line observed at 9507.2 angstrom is [O III]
